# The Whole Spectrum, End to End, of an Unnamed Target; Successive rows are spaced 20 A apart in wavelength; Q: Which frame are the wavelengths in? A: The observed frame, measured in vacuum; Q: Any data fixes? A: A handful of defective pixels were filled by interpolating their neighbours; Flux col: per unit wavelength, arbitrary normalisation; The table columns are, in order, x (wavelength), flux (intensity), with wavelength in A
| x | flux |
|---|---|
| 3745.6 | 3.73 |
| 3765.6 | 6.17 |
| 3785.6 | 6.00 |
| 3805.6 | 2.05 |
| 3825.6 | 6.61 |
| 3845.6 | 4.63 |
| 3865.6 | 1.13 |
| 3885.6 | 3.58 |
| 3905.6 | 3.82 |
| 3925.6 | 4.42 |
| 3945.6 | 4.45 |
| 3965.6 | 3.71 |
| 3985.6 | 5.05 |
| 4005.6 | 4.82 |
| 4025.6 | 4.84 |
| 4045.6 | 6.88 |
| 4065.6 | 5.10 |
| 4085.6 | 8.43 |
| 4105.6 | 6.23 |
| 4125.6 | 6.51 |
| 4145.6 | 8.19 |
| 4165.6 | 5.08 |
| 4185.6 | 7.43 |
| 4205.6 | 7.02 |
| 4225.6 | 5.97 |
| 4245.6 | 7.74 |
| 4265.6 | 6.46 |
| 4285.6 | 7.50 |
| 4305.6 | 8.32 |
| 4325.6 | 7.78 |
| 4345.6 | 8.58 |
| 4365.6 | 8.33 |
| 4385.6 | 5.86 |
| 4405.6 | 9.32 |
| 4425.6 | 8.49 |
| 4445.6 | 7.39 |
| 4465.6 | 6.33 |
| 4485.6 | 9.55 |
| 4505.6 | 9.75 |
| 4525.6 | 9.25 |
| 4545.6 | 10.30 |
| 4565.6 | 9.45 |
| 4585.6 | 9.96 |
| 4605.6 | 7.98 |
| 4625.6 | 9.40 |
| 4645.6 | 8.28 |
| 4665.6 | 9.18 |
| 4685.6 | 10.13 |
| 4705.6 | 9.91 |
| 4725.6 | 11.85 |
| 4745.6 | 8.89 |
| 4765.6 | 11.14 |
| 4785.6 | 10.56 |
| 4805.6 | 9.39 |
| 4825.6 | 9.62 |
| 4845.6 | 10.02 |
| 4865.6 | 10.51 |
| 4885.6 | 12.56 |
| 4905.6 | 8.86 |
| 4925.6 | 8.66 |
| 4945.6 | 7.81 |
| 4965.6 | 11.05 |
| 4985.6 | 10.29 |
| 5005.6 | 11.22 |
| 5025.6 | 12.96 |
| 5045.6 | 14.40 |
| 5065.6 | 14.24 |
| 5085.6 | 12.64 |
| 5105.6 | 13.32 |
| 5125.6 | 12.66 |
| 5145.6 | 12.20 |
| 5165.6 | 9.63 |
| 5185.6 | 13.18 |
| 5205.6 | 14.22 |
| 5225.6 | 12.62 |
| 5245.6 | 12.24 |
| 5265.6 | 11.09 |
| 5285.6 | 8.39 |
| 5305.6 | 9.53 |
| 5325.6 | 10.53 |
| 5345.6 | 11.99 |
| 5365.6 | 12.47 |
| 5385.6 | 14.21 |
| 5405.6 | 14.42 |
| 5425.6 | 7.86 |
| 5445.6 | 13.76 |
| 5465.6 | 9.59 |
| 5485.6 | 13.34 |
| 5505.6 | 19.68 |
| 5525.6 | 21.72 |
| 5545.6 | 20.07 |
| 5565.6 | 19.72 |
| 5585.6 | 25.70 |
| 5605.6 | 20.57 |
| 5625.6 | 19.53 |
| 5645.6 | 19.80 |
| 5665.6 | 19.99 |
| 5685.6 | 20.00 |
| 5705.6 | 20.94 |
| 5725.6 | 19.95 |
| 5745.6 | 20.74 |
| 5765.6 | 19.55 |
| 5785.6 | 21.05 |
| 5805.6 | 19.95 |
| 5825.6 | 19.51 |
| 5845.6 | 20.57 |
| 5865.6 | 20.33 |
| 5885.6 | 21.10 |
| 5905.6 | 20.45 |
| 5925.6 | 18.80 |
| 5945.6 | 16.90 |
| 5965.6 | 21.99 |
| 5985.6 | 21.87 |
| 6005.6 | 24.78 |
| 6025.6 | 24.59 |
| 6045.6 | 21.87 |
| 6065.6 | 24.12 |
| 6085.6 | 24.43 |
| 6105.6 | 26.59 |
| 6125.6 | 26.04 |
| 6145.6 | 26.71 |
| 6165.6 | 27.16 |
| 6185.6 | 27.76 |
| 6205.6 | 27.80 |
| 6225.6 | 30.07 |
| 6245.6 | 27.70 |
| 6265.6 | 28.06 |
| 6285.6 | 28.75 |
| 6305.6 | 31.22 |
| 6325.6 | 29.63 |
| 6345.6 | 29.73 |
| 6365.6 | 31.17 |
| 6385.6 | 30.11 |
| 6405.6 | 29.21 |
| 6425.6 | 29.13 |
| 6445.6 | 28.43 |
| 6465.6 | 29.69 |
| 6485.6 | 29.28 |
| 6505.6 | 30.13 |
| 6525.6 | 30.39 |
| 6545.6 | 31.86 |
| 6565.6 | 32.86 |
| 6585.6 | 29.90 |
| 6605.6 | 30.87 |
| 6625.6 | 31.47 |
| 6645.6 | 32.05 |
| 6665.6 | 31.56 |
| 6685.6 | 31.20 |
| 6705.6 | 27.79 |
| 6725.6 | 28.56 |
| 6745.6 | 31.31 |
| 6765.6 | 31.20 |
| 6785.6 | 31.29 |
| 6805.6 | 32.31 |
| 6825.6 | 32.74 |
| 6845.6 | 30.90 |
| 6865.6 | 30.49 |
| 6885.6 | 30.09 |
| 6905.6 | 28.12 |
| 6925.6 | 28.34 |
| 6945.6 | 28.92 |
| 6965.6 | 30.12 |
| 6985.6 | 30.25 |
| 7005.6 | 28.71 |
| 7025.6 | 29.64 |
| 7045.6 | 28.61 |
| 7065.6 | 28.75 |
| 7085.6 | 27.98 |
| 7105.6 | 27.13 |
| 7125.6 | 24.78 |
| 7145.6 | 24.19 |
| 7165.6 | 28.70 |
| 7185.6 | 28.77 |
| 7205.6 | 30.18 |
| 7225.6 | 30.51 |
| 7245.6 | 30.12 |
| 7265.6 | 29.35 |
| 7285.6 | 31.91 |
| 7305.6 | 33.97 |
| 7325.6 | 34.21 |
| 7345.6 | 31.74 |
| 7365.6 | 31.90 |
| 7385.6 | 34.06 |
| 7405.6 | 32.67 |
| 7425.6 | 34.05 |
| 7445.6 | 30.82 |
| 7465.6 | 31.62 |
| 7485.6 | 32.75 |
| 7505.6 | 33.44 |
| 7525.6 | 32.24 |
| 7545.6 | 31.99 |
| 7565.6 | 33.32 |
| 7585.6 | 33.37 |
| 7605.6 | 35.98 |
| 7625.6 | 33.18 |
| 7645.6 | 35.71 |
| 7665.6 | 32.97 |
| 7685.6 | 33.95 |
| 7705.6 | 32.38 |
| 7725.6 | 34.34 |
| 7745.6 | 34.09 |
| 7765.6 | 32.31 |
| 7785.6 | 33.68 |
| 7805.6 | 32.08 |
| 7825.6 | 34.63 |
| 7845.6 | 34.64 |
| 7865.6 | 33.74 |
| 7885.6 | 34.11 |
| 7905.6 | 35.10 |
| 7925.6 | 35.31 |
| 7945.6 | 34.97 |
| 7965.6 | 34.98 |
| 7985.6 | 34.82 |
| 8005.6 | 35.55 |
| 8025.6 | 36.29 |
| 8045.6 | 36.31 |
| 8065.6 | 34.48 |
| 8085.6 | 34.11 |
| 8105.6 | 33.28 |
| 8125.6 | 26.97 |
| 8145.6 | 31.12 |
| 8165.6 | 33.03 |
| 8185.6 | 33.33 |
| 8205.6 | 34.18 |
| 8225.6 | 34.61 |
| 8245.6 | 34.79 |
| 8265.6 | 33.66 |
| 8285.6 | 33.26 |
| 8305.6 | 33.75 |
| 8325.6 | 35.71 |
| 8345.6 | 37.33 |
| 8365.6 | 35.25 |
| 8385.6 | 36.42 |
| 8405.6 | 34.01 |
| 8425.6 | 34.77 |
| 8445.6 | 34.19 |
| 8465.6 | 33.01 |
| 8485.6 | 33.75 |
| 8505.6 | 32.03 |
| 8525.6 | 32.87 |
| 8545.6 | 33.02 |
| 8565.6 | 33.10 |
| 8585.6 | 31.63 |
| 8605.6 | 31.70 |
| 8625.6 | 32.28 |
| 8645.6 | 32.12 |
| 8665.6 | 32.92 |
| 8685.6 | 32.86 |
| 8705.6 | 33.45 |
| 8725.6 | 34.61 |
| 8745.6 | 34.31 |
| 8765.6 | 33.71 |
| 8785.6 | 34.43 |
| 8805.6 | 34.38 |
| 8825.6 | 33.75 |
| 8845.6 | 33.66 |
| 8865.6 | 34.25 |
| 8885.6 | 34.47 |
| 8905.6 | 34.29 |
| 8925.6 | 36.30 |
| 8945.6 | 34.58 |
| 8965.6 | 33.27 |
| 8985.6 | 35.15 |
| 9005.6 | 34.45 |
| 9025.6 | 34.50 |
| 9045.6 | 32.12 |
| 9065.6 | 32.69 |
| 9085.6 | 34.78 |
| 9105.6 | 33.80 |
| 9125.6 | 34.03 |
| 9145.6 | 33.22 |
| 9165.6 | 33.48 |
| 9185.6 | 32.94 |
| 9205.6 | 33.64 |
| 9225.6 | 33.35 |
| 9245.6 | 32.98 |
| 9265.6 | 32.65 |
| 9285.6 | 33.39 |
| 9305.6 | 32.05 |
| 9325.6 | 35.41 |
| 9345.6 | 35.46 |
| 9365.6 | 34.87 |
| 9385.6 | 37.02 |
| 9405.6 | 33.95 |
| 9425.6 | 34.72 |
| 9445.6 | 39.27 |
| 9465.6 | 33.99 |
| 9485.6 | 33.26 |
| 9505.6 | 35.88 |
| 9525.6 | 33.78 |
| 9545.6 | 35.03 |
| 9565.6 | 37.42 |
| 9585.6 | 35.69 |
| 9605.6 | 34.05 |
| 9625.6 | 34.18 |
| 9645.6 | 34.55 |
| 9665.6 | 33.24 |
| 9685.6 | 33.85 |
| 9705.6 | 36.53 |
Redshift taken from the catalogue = 0.379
